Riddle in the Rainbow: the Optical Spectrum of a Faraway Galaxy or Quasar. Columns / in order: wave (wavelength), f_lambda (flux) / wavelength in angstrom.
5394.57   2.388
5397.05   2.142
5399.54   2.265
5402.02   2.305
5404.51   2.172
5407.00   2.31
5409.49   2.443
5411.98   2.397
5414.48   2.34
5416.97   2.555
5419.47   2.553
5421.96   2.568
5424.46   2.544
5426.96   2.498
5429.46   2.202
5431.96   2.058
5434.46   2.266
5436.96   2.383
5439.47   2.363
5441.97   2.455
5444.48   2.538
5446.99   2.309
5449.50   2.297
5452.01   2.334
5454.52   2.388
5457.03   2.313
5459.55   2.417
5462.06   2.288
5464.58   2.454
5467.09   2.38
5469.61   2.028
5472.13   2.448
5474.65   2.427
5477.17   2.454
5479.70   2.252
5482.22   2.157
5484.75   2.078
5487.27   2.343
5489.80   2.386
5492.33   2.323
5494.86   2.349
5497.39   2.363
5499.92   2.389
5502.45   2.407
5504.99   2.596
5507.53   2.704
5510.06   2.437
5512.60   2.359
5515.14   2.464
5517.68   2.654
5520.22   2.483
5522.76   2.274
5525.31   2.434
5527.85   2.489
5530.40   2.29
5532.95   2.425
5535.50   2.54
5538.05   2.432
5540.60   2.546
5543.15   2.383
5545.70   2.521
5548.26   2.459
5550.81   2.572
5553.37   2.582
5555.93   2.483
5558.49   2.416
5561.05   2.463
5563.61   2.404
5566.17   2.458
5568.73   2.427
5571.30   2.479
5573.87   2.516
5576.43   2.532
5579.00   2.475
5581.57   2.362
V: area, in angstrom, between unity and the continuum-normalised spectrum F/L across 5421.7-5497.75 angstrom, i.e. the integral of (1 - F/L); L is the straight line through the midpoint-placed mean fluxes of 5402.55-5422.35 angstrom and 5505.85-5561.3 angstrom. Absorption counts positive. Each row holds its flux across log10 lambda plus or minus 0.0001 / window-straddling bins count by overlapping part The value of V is 2.88 angstrom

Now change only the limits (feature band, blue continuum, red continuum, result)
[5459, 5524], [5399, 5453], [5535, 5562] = 1.45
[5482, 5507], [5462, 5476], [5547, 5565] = 0.28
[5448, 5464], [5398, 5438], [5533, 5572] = 0.35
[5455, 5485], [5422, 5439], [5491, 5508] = 0.97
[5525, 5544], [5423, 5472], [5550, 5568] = 0.04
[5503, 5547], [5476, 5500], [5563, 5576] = -1.74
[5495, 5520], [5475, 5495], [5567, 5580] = -1.45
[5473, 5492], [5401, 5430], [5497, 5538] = 1.08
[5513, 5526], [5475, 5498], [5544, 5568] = -0.37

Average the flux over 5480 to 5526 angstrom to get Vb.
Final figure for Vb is 2.4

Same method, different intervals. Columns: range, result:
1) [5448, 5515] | 2.36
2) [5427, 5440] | 2.27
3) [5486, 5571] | 2.45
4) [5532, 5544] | 2.47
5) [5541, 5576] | 2.48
